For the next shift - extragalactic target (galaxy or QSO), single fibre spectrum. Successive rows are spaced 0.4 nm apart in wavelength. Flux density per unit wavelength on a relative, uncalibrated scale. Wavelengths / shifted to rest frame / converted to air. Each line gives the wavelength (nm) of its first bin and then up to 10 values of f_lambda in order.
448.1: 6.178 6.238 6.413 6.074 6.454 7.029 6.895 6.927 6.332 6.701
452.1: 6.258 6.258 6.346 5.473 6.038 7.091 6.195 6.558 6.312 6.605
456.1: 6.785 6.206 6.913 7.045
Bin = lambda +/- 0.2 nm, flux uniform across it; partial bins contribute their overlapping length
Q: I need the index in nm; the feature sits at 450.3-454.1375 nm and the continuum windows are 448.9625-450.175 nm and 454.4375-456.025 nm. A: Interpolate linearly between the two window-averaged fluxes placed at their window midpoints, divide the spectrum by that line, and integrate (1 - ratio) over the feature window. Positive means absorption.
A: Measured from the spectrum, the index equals 0.03 nm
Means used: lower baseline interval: 6.45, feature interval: 6.4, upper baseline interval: 6.47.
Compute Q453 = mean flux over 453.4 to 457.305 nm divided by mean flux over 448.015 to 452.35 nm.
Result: 1.00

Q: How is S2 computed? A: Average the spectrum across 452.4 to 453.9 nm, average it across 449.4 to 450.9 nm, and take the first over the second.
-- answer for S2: 0.89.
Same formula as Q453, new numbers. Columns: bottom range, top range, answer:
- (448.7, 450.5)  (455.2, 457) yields 1.00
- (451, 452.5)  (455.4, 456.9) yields 1.02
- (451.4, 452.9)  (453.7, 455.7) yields 1.02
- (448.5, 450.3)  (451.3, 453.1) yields 0.99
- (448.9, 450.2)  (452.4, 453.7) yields 0.93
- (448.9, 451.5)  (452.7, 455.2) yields 0.95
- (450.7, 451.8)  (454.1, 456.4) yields 0.98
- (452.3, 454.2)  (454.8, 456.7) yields 1.05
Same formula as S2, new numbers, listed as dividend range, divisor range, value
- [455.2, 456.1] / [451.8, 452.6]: 1.04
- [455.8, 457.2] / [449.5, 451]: 0.98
